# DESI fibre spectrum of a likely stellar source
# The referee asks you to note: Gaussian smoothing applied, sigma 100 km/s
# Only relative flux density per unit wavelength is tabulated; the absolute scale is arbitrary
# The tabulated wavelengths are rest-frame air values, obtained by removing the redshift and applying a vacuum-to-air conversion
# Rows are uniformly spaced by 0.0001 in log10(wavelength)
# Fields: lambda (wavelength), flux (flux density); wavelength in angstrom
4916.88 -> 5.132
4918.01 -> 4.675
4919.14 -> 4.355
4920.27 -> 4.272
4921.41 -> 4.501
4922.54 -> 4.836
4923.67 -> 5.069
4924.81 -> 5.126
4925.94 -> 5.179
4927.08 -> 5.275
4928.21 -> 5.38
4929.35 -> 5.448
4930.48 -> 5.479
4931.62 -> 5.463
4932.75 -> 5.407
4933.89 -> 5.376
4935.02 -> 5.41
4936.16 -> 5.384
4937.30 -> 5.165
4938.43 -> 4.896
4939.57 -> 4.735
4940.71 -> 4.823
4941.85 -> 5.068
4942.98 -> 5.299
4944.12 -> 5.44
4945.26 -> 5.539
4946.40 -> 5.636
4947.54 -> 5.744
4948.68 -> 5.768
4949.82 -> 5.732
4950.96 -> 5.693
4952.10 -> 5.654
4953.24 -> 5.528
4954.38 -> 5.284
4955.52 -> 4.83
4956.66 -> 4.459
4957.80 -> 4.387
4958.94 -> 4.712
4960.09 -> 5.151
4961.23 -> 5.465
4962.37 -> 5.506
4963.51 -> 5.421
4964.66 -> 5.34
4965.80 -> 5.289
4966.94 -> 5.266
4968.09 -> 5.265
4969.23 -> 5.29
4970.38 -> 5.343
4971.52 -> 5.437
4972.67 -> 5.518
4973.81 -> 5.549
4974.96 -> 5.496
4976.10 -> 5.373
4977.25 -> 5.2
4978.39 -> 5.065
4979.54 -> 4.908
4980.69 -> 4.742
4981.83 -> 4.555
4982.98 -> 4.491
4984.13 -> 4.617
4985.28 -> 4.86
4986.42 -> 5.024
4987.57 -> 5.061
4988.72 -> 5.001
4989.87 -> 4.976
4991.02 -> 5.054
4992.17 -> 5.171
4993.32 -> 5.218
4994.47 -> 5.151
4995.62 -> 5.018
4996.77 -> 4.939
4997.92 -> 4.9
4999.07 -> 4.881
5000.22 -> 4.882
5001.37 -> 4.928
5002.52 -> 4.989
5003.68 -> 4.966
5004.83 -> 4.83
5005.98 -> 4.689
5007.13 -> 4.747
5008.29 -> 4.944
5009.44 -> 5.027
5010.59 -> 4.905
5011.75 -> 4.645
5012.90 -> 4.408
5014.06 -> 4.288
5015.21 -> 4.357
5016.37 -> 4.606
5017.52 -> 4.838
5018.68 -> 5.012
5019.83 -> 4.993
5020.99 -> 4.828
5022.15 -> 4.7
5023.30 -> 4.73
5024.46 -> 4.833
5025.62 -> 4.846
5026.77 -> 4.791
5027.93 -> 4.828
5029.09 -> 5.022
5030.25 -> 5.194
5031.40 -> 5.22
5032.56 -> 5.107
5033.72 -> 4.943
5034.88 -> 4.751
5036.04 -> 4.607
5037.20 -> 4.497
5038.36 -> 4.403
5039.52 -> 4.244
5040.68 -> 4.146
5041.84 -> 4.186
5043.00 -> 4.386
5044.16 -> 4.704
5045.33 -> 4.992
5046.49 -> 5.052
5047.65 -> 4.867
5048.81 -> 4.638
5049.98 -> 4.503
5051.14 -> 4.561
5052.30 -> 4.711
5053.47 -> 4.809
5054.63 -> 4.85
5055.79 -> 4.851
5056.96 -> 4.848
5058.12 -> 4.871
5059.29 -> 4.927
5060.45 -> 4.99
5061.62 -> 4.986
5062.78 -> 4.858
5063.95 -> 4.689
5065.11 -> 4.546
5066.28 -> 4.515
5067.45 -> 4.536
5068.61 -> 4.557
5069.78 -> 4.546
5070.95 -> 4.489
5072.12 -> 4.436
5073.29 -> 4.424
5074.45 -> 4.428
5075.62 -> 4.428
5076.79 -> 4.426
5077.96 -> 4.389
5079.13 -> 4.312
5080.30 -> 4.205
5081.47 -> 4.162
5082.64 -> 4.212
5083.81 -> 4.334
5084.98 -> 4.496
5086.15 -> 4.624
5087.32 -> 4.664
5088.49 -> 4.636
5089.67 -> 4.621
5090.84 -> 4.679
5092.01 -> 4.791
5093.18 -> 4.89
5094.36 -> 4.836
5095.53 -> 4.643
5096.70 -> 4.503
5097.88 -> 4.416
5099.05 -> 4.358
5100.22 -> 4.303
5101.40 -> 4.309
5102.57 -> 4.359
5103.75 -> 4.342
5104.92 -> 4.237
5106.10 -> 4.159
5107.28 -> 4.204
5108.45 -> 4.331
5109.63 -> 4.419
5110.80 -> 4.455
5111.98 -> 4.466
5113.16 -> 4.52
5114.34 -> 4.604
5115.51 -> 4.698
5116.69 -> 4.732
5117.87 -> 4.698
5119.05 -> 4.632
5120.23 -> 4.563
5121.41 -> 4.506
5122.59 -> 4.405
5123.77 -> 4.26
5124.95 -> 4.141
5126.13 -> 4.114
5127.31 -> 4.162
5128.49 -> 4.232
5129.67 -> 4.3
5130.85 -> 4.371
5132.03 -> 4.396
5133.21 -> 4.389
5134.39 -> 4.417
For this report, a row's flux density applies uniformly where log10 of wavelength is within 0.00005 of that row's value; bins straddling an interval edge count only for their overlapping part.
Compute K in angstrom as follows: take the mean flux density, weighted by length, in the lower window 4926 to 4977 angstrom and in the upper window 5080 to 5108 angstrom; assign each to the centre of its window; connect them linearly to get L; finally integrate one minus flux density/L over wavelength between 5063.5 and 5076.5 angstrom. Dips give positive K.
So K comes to 0.3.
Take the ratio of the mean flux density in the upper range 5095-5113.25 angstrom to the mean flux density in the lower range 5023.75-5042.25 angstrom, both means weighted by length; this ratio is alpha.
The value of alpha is 0.92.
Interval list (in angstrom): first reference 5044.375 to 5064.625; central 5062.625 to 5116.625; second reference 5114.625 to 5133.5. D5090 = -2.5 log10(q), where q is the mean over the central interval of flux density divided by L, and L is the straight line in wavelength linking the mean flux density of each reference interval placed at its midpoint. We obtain 0.03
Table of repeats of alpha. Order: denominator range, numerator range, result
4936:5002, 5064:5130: 0.86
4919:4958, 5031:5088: 0.89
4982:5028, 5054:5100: 0.95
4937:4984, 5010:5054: 0.90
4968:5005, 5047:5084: 0.91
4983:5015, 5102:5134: 0.90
